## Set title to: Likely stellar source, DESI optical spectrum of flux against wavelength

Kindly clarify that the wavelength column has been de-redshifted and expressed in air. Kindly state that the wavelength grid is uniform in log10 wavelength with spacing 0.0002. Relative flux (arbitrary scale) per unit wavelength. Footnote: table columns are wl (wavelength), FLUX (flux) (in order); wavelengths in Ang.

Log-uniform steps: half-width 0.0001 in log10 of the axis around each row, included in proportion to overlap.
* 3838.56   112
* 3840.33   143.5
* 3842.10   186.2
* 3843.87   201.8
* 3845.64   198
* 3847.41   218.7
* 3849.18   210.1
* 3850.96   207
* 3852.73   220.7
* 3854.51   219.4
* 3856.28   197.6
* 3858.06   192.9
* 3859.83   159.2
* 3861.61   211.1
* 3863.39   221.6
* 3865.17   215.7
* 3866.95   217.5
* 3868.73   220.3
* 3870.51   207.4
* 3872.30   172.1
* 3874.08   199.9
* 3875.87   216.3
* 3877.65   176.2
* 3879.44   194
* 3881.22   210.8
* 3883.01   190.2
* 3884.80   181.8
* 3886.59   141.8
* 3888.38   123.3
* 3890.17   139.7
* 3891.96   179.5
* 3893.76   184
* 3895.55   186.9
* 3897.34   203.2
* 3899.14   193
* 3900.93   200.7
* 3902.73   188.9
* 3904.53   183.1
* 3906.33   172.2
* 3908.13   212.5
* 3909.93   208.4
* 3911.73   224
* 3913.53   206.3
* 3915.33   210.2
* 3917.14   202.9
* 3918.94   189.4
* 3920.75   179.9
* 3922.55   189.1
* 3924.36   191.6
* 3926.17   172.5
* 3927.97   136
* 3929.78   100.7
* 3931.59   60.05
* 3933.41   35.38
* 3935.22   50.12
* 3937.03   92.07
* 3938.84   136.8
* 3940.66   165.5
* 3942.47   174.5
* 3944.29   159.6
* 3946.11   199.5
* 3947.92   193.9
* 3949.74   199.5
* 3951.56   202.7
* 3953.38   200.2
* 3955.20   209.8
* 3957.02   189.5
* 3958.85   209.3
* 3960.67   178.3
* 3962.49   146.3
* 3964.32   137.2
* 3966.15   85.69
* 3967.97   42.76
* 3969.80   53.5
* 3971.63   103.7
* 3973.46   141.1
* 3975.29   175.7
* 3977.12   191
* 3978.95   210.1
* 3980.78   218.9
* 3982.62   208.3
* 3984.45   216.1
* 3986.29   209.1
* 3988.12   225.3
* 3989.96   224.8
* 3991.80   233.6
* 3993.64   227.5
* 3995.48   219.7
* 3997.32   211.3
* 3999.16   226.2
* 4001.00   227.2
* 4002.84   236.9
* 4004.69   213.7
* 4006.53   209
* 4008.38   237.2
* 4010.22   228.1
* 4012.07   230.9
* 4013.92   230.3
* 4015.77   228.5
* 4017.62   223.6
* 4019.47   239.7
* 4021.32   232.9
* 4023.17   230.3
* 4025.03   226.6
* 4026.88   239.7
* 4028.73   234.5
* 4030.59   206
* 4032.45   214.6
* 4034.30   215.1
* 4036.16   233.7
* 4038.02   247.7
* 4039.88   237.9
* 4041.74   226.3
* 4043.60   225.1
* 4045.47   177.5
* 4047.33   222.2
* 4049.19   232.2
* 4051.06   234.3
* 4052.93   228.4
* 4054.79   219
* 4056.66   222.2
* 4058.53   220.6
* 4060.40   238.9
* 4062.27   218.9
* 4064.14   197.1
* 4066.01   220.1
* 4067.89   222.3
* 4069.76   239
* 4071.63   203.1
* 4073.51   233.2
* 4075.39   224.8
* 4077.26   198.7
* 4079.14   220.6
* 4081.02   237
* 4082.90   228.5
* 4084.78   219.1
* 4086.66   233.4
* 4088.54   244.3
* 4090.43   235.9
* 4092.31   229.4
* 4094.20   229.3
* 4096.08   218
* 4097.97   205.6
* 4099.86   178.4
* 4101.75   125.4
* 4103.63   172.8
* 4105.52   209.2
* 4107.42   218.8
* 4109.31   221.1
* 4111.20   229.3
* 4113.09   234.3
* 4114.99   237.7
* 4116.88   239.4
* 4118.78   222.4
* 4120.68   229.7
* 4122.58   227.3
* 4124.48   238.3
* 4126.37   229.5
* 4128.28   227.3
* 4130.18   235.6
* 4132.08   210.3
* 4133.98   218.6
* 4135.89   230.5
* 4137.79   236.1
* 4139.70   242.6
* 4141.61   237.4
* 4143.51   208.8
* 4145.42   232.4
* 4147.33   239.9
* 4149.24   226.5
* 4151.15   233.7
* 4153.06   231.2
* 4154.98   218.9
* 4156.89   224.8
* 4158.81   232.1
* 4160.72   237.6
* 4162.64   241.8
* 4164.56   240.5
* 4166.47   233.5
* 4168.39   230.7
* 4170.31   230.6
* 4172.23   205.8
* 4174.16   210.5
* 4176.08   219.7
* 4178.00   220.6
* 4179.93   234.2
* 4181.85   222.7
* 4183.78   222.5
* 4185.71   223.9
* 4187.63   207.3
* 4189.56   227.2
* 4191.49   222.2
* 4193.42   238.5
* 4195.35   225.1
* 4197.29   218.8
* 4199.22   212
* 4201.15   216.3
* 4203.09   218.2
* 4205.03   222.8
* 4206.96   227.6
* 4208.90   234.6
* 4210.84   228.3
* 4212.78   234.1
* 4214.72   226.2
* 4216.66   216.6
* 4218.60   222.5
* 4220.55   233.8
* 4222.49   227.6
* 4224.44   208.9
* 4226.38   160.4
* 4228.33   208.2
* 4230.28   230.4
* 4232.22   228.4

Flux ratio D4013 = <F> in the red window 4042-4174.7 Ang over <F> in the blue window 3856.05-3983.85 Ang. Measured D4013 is 1.3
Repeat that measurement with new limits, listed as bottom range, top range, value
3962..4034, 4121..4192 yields 1.13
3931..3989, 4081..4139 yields 1.40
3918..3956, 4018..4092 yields 1.46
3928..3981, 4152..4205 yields 1.54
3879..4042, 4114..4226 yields 1.20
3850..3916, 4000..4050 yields 1.16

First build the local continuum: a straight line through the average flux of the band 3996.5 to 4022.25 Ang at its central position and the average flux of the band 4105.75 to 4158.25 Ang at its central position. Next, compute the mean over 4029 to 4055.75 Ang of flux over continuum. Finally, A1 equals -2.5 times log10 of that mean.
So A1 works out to 0.02 mag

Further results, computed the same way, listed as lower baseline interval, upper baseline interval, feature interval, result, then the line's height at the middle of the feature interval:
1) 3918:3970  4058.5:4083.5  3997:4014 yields -0.22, 184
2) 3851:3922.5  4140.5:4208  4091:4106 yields 0.11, 217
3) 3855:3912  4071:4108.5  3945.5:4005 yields 0.08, 201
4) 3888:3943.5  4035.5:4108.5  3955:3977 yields 0.29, 182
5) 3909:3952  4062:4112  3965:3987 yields 0.16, 177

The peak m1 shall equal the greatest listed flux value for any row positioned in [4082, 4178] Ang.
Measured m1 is 244.3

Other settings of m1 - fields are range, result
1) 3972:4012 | 237.2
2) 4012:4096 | 247.7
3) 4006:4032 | 239.7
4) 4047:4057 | 234.3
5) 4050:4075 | 239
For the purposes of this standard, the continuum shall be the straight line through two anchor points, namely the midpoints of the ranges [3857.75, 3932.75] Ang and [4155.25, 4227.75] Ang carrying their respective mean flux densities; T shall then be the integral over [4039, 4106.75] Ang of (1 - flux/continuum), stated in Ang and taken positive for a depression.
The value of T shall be -3.3 Ang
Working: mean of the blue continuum 184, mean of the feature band 217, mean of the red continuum 223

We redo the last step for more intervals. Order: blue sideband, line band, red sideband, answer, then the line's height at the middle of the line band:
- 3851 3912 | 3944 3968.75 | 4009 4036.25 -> 4.9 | 211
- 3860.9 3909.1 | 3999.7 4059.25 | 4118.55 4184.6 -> -4.3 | 211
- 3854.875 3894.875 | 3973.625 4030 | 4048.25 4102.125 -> -3.3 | 209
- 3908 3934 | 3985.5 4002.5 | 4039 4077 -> -2.3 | 197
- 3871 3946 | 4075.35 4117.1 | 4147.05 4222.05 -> -1.7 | 208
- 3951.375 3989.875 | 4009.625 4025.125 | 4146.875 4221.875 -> -4.1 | 182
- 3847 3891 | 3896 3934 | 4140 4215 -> 4.5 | 199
